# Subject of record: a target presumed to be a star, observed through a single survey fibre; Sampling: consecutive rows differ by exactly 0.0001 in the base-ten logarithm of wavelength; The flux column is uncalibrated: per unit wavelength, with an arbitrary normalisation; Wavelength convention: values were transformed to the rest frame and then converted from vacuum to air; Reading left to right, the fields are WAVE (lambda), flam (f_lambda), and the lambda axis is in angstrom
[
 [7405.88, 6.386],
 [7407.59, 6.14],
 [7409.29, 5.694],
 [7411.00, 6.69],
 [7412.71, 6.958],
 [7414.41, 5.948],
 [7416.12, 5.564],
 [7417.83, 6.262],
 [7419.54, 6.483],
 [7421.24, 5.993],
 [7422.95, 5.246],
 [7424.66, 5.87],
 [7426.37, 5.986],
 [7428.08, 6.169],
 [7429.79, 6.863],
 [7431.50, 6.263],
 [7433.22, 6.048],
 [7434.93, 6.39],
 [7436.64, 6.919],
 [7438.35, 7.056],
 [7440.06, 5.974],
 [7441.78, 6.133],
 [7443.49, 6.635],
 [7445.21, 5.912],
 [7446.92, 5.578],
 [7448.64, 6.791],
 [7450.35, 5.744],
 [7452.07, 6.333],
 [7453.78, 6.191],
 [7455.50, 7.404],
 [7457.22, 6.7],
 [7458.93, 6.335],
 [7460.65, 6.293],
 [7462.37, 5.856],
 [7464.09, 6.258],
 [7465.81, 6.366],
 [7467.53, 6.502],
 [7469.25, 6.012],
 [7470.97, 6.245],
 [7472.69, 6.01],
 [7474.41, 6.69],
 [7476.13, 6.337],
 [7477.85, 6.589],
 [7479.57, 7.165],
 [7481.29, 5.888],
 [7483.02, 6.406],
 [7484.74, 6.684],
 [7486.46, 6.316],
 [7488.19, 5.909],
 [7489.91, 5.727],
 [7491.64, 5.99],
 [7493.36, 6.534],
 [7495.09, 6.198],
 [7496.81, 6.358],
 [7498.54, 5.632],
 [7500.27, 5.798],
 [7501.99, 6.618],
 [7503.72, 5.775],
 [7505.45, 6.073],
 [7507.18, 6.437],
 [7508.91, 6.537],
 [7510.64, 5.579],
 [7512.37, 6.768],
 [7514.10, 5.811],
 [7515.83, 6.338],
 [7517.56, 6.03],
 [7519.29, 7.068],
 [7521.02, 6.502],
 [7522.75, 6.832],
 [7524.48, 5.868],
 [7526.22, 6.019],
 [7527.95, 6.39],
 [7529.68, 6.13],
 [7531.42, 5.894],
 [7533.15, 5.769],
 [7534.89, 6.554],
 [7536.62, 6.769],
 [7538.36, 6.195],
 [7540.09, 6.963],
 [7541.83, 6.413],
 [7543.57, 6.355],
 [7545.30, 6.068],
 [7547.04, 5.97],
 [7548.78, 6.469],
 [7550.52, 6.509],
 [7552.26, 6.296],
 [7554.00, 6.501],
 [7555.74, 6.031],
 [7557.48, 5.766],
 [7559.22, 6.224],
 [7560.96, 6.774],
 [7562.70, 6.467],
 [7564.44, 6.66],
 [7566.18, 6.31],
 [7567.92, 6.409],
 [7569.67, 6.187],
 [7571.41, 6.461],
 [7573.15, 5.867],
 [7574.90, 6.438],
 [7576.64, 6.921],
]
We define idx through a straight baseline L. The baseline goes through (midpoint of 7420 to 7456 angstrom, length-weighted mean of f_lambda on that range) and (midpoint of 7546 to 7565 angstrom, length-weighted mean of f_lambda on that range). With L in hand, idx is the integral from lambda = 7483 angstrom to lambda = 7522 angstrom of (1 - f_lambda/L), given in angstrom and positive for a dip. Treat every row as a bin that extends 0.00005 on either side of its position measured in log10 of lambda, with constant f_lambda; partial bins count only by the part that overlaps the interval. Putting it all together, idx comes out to 0.5 angstrom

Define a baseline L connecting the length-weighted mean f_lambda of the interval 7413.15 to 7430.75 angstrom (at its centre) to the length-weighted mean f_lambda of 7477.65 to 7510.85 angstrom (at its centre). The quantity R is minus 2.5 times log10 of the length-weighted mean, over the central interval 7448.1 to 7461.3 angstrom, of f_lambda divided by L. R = -0.06 mag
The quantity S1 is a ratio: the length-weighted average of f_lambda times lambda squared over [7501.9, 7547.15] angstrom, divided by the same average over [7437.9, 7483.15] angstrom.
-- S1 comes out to 1.0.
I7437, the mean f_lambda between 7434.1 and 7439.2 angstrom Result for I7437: 6.8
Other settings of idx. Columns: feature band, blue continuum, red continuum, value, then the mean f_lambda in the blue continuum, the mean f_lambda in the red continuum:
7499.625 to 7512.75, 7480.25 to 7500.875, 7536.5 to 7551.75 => 0.05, 6.13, 6.39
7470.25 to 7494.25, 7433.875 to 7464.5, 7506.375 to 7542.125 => 0.09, 6.36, 6.33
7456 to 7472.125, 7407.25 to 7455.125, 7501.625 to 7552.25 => -0.15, 6.22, 6.3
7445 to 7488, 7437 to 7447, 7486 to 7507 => -0.99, 6.3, 6.08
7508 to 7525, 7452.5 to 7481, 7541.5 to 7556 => 0.01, 6.42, 6.29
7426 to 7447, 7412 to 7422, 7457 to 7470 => -0.36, 6.2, 6.27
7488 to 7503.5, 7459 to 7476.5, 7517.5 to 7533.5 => 0.46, 6.26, 6.28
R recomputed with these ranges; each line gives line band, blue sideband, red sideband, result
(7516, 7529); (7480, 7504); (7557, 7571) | -0.023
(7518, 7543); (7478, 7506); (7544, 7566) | -0.018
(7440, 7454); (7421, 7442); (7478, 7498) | 0.017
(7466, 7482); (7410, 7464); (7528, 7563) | -0.018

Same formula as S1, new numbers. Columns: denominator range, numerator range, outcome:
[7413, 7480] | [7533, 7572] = 1.04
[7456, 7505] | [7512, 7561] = 1.02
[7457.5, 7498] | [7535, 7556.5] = 1.03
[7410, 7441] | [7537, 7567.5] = 1.05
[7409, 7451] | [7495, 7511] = 1.00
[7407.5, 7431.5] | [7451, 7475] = 1.05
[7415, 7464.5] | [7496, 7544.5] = 1.02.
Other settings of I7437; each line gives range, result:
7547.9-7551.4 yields 6.48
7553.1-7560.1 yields 6.13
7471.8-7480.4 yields 6.56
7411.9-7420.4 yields 6.25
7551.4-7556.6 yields 6.27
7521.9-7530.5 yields 6.25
